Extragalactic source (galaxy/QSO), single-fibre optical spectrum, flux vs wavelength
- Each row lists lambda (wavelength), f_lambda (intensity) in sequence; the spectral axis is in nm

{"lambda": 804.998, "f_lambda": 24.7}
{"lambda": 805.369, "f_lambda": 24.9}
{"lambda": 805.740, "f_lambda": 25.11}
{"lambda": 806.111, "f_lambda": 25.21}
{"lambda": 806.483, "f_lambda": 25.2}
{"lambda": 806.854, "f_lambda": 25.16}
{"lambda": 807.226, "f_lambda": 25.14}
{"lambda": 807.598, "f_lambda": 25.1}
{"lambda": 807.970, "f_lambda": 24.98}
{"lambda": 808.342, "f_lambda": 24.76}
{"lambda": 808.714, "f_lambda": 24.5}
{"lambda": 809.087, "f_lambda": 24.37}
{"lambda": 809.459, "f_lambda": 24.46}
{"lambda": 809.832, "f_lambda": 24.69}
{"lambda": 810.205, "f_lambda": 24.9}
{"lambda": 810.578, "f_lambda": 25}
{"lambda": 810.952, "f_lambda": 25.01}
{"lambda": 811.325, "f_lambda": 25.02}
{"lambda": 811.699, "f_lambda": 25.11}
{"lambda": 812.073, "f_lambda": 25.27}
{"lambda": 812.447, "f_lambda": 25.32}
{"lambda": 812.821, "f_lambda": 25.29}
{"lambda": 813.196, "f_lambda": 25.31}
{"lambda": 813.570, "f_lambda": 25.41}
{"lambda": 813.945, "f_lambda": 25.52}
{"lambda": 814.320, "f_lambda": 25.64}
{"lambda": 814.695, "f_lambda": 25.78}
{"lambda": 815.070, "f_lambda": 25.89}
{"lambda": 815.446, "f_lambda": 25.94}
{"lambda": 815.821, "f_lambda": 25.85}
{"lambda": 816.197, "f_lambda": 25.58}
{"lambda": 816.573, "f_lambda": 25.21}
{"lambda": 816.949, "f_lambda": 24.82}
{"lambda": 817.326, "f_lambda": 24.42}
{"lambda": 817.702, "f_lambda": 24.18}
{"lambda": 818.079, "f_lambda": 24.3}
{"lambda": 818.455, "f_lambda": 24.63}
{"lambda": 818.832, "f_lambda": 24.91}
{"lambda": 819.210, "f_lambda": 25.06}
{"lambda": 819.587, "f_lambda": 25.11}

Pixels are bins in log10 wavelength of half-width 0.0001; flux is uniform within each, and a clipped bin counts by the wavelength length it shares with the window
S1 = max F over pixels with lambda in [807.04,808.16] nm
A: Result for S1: 25.14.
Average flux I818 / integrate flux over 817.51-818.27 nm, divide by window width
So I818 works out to 24.3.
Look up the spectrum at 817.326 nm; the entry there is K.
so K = 24.42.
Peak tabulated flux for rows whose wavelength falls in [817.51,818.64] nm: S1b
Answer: 24.63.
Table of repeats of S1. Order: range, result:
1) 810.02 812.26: 25.27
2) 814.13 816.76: 25.94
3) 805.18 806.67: 25.21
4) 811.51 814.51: 25.64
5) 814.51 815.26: 25.89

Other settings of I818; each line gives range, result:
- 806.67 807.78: 25.1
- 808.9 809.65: 24.4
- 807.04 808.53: 25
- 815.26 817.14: 25.5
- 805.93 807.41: 25.2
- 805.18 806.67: 25.1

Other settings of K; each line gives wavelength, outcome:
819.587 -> 25.11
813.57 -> 25.41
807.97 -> 24.98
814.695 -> 25.78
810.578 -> 25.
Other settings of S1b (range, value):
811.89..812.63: 25.32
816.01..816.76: 25.58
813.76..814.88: 25.78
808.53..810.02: 24.69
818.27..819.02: 24.91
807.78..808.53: 24.98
